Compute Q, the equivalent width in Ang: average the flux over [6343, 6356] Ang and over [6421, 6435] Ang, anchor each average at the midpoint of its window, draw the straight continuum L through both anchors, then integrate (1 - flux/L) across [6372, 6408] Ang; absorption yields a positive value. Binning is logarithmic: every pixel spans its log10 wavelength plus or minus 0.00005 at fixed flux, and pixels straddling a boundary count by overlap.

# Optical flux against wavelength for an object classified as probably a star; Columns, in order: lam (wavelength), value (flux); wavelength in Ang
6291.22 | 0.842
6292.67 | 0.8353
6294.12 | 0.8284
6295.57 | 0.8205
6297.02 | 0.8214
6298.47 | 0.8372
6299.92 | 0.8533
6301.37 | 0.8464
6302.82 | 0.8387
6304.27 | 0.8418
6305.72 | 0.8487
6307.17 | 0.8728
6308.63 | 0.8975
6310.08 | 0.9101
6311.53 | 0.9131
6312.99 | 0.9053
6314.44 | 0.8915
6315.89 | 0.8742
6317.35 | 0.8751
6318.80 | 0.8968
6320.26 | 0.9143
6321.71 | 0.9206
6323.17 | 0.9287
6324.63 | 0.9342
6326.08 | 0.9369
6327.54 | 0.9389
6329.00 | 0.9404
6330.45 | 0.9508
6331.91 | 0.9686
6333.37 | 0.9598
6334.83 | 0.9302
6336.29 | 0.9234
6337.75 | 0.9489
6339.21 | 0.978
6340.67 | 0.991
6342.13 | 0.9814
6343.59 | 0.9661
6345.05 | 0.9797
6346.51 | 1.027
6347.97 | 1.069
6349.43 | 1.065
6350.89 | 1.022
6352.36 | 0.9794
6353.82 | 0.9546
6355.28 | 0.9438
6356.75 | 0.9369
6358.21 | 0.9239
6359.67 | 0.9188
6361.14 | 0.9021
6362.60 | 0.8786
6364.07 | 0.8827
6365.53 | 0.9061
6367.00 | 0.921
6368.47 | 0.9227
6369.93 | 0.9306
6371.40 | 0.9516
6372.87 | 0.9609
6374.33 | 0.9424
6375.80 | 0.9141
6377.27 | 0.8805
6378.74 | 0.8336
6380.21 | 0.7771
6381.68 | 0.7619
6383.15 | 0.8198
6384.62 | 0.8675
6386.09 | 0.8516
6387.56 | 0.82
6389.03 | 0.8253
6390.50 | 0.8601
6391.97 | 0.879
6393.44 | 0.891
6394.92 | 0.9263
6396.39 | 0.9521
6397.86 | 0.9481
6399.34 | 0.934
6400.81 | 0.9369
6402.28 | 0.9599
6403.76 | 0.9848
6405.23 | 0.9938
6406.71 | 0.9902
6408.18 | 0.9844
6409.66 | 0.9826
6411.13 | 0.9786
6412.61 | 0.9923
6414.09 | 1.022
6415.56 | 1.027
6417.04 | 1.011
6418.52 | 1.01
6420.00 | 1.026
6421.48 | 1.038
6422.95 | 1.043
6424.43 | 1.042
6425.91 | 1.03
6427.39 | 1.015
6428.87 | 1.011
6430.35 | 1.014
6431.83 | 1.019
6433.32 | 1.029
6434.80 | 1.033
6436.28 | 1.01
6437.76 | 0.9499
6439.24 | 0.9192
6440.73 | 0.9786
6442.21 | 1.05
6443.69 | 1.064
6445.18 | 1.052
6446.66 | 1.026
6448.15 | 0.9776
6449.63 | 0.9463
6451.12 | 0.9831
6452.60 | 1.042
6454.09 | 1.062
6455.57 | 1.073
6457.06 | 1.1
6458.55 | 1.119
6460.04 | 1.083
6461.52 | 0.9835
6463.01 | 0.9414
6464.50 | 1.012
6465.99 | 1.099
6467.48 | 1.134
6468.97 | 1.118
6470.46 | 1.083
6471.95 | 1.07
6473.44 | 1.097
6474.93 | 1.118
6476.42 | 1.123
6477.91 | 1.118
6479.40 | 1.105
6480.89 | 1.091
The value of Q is 4.1 Ang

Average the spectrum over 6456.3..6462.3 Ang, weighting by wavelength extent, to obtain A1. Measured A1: 1.07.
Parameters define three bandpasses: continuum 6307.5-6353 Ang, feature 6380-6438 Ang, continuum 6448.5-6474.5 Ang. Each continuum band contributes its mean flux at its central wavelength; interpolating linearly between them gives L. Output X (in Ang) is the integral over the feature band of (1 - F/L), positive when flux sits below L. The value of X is 3.2 Ang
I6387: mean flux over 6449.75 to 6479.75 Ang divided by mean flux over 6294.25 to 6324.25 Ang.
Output 1.22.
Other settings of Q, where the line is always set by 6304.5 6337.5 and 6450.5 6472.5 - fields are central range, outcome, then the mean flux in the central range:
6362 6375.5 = 0.6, 0.922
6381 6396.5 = 2.0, 0.856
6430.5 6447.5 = 0.4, 1.01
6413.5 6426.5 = -0.1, 1.03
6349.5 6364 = 0.1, 0.943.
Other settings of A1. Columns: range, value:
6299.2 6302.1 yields 0.85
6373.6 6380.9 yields 0.87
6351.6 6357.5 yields 0.953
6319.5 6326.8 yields 0.927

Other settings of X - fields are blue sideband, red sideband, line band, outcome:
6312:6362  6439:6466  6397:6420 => 0.3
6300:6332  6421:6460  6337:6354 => -1.3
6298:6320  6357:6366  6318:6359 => -3.2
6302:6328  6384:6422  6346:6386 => 0.3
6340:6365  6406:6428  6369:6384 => 1.6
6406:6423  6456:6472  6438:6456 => 0.6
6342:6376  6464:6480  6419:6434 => 0.2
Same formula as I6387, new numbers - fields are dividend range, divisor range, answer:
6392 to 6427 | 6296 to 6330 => 1.11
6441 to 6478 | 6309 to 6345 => 1.13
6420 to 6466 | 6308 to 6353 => 1.08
